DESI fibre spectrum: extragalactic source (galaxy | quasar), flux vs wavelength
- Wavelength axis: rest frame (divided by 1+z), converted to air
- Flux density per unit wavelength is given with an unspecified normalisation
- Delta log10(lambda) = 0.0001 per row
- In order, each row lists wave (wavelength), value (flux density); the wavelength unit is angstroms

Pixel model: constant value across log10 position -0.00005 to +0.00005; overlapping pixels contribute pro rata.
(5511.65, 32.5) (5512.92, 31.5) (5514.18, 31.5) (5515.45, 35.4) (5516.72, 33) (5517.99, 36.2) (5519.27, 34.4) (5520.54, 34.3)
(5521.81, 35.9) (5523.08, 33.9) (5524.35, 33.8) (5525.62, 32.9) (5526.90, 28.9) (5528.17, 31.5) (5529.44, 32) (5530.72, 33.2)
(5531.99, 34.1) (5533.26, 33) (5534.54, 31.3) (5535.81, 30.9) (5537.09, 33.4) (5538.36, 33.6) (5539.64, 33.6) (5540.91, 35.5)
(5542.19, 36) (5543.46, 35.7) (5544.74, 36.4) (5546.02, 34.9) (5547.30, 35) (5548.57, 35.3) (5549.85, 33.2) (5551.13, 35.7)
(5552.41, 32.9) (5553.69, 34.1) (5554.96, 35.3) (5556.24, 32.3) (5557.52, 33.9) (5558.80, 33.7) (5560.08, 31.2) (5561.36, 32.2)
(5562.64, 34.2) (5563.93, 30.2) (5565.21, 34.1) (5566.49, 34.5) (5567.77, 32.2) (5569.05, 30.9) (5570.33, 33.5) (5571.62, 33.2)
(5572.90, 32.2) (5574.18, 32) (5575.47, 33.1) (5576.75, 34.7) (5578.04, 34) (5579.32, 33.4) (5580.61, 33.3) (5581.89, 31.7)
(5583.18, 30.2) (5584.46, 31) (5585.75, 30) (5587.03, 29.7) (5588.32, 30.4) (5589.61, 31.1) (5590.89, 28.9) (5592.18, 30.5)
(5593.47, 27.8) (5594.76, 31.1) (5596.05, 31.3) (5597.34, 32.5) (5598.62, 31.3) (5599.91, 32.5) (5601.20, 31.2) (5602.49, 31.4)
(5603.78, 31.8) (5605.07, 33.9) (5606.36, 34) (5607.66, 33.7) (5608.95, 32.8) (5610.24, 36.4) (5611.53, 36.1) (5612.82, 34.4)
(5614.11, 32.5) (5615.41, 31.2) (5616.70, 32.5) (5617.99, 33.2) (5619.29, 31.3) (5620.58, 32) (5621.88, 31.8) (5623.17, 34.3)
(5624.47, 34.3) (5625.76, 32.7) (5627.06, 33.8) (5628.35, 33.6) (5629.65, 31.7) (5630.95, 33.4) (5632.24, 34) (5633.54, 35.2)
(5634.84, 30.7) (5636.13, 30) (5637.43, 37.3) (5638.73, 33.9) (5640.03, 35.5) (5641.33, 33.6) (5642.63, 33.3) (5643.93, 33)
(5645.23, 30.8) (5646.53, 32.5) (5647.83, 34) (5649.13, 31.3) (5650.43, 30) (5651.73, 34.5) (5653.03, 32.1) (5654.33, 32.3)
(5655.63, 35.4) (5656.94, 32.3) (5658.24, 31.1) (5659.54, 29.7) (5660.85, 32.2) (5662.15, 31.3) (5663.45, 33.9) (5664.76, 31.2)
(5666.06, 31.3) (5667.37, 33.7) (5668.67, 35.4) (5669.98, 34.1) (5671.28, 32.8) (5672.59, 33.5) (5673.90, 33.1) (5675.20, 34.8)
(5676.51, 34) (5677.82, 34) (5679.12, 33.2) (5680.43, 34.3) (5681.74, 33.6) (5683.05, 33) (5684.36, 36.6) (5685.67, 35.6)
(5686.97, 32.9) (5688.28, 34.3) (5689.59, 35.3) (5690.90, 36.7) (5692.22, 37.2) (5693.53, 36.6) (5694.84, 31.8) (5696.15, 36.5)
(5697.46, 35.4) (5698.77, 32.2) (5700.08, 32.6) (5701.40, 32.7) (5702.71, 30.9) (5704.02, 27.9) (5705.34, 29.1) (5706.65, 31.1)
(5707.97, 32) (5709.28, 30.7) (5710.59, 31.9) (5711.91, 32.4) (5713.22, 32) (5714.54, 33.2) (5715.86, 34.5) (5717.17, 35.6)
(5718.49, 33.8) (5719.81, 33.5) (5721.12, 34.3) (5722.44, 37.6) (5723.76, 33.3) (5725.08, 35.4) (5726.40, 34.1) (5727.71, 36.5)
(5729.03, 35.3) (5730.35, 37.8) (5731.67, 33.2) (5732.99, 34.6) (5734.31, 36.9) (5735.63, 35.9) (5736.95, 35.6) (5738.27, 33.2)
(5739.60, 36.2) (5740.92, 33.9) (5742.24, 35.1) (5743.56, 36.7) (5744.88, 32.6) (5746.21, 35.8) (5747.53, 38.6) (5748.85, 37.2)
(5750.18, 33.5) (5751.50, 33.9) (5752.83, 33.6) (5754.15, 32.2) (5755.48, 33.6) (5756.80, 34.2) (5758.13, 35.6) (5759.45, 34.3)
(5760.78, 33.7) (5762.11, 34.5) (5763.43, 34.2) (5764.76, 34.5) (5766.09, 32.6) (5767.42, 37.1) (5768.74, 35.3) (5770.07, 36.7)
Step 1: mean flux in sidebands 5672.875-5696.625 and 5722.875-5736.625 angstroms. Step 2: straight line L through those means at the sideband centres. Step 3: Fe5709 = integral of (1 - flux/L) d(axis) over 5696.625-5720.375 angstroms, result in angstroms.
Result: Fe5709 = 1.8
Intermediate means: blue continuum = 34.6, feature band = 32.3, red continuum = 35.4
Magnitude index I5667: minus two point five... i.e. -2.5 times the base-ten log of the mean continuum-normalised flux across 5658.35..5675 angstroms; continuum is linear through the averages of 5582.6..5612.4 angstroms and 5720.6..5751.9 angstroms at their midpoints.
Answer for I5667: 0.03 mag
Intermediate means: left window 31.8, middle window 32.7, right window 35.3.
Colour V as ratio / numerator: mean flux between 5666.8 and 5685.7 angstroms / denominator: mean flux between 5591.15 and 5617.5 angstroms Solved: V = 1.1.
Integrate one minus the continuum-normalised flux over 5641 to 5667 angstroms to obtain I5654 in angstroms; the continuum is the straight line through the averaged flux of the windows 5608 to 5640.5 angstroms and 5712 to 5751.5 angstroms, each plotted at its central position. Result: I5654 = 1.2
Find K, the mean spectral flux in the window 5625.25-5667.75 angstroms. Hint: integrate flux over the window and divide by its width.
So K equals 32.8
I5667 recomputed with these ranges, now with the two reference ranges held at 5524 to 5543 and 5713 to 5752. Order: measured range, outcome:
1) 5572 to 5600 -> 0.067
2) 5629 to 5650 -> 0.031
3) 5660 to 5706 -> 0.032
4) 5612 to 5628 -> 0.031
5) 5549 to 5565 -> -0.003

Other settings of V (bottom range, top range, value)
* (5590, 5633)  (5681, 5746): 1.05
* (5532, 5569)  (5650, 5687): 0.99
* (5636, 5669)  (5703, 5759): 1.04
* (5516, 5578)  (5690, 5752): 1.02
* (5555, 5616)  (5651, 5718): 1.03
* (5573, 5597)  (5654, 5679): 1.05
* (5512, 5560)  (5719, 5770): 1.04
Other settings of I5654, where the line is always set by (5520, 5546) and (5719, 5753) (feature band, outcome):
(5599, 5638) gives 1.28 angstroms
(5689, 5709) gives 0.99 angstroms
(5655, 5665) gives 0.69 angstroms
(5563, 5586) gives 0.91 angstroms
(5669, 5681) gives 0.31 angstroms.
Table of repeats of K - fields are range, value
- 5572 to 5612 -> 32.1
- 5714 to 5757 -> 34.9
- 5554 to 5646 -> 32.6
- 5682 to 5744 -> 34.1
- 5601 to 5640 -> 33.2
